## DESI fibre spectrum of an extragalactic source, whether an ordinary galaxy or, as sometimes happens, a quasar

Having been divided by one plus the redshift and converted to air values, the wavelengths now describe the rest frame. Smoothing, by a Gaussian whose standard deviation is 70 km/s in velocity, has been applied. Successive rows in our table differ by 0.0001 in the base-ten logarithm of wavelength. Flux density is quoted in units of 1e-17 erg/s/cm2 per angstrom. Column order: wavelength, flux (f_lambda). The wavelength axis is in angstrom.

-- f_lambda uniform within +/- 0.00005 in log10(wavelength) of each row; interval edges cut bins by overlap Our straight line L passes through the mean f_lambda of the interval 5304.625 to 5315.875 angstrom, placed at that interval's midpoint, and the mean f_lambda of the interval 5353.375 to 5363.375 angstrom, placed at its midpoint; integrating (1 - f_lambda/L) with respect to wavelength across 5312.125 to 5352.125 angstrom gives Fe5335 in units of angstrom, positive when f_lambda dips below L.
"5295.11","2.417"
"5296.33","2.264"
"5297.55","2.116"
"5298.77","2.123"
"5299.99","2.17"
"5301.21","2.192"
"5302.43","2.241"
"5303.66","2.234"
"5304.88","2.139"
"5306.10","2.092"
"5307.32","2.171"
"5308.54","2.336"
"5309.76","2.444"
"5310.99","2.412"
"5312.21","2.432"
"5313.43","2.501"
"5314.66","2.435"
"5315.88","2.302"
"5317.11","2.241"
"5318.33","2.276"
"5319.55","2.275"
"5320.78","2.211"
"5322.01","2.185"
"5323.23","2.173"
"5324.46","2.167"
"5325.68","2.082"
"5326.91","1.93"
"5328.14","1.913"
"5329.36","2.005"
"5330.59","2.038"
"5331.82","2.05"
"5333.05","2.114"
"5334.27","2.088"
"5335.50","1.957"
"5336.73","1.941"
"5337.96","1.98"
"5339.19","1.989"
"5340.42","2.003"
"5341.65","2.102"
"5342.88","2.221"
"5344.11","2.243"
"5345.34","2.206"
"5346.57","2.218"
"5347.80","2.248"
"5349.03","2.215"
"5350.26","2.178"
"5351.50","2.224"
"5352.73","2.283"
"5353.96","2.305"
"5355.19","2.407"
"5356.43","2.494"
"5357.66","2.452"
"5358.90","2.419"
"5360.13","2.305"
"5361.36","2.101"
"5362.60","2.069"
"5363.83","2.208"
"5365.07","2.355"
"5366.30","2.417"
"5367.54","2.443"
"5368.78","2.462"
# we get 3.0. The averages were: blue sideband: 2.33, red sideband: 2.32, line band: 2.15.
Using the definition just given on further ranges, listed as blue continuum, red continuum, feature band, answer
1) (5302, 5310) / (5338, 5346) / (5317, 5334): 0.4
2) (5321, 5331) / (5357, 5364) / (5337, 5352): 0.2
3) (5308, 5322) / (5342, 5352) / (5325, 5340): 1.8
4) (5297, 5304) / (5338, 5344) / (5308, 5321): -1.3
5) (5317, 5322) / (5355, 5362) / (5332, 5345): 1.3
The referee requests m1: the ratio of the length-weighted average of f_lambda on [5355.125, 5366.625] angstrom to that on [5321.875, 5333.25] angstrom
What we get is 1.12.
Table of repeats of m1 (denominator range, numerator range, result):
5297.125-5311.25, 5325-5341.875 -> 0.91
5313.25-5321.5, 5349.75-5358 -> 1.01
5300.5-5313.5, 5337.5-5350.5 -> 0.94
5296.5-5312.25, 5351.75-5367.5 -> 1.04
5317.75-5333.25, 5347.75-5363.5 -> 1.08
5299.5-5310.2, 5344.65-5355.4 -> 1.01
